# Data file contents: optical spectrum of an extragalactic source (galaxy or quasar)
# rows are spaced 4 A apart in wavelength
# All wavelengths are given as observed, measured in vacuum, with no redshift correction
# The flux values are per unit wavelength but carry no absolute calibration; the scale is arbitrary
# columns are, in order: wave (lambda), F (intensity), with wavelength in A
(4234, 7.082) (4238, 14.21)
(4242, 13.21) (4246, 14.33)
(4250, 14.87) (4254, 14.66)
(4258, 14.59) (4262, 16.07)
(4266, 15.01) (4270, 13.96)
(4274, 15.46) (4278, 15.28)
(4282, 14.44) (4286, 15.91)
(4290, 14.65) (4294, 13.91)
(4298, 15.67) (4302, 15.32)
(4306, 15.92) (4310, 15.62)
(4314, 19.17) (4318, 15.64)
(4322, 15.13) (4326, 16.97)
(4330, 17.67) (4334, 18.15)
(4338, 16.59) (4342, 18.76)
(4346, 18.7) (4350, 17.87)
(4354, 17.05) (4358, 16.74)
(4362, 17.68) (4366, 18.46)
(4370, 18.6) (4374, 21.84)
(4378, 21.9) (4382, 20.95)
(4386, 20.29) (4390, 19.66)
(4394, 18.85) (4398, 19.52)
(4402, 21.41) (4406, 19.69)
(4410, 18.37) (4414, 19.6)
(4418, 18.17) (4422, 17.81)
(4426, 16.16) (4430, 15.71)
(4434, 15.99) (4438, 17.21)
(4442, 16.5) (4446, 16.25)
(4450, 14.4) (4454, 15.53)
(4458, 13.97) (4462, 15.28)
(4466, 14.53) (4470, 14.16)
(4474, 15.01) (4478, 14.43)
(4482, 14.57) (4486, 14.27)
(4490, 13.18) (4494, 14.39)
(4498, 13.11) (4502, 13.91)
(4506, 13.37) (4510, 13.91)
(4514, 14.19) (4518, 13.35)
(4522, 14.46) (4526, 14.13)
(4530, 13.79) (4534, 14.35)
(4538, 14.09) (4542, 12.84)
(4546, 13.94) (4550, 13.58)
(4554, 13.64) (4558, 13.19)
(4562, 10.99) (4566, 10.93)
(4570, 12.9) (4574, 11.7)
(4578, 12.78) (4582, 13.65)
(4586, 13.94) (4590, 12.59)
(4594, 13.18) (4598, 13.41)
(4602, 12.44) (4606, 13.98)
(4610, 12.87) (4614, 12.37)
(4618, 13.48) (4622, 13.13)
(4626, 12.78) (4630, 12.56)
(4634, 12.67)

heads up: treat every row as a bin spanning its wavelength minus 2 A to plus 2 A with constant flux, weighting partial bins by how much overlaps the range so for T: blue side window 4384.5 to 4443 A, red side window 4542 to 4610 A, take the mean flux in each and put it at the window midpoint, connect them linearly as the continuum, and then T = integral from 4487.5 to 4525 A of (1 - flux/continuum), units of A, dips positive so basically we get 3.6 A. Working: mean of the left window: 18.3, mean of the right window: 12.9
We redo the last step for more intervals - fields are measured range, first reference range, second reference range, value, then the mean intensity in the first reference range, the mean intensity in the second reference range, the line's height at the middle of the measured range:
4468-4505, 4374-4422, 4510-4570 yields 4.0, 19.9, 13.4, 15.8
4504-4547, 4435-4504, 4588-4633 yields 0.6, 14.8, 13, 14.1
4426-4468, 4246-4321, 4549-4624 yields -4.7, 15.3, 12.9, 14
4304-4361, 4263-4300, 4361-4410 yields 0.7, 15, 19.9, 17.4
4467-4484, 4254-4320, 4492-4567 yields -0.7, 15.4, 13.5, 13.9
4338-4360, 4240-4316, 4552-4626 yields -4.6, 15.2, 12.8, 14.6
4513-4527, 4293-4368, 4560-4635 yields 0.0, 16.9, 12.8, 14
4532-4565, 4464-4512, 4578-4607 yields 0.8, 14.1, 13.3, 13.6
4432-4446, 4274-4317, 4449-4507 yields -1.9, 15.6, 14.3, 14.6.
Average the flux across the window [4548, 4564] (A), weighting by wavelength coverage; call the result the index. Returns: 12.8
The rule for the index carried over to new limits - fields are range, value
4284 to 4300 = 15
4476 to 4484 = 14.5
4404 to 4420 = 19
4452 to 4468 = 14.8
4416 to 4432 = 17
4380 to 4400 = 19.9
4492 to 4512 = 13.7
